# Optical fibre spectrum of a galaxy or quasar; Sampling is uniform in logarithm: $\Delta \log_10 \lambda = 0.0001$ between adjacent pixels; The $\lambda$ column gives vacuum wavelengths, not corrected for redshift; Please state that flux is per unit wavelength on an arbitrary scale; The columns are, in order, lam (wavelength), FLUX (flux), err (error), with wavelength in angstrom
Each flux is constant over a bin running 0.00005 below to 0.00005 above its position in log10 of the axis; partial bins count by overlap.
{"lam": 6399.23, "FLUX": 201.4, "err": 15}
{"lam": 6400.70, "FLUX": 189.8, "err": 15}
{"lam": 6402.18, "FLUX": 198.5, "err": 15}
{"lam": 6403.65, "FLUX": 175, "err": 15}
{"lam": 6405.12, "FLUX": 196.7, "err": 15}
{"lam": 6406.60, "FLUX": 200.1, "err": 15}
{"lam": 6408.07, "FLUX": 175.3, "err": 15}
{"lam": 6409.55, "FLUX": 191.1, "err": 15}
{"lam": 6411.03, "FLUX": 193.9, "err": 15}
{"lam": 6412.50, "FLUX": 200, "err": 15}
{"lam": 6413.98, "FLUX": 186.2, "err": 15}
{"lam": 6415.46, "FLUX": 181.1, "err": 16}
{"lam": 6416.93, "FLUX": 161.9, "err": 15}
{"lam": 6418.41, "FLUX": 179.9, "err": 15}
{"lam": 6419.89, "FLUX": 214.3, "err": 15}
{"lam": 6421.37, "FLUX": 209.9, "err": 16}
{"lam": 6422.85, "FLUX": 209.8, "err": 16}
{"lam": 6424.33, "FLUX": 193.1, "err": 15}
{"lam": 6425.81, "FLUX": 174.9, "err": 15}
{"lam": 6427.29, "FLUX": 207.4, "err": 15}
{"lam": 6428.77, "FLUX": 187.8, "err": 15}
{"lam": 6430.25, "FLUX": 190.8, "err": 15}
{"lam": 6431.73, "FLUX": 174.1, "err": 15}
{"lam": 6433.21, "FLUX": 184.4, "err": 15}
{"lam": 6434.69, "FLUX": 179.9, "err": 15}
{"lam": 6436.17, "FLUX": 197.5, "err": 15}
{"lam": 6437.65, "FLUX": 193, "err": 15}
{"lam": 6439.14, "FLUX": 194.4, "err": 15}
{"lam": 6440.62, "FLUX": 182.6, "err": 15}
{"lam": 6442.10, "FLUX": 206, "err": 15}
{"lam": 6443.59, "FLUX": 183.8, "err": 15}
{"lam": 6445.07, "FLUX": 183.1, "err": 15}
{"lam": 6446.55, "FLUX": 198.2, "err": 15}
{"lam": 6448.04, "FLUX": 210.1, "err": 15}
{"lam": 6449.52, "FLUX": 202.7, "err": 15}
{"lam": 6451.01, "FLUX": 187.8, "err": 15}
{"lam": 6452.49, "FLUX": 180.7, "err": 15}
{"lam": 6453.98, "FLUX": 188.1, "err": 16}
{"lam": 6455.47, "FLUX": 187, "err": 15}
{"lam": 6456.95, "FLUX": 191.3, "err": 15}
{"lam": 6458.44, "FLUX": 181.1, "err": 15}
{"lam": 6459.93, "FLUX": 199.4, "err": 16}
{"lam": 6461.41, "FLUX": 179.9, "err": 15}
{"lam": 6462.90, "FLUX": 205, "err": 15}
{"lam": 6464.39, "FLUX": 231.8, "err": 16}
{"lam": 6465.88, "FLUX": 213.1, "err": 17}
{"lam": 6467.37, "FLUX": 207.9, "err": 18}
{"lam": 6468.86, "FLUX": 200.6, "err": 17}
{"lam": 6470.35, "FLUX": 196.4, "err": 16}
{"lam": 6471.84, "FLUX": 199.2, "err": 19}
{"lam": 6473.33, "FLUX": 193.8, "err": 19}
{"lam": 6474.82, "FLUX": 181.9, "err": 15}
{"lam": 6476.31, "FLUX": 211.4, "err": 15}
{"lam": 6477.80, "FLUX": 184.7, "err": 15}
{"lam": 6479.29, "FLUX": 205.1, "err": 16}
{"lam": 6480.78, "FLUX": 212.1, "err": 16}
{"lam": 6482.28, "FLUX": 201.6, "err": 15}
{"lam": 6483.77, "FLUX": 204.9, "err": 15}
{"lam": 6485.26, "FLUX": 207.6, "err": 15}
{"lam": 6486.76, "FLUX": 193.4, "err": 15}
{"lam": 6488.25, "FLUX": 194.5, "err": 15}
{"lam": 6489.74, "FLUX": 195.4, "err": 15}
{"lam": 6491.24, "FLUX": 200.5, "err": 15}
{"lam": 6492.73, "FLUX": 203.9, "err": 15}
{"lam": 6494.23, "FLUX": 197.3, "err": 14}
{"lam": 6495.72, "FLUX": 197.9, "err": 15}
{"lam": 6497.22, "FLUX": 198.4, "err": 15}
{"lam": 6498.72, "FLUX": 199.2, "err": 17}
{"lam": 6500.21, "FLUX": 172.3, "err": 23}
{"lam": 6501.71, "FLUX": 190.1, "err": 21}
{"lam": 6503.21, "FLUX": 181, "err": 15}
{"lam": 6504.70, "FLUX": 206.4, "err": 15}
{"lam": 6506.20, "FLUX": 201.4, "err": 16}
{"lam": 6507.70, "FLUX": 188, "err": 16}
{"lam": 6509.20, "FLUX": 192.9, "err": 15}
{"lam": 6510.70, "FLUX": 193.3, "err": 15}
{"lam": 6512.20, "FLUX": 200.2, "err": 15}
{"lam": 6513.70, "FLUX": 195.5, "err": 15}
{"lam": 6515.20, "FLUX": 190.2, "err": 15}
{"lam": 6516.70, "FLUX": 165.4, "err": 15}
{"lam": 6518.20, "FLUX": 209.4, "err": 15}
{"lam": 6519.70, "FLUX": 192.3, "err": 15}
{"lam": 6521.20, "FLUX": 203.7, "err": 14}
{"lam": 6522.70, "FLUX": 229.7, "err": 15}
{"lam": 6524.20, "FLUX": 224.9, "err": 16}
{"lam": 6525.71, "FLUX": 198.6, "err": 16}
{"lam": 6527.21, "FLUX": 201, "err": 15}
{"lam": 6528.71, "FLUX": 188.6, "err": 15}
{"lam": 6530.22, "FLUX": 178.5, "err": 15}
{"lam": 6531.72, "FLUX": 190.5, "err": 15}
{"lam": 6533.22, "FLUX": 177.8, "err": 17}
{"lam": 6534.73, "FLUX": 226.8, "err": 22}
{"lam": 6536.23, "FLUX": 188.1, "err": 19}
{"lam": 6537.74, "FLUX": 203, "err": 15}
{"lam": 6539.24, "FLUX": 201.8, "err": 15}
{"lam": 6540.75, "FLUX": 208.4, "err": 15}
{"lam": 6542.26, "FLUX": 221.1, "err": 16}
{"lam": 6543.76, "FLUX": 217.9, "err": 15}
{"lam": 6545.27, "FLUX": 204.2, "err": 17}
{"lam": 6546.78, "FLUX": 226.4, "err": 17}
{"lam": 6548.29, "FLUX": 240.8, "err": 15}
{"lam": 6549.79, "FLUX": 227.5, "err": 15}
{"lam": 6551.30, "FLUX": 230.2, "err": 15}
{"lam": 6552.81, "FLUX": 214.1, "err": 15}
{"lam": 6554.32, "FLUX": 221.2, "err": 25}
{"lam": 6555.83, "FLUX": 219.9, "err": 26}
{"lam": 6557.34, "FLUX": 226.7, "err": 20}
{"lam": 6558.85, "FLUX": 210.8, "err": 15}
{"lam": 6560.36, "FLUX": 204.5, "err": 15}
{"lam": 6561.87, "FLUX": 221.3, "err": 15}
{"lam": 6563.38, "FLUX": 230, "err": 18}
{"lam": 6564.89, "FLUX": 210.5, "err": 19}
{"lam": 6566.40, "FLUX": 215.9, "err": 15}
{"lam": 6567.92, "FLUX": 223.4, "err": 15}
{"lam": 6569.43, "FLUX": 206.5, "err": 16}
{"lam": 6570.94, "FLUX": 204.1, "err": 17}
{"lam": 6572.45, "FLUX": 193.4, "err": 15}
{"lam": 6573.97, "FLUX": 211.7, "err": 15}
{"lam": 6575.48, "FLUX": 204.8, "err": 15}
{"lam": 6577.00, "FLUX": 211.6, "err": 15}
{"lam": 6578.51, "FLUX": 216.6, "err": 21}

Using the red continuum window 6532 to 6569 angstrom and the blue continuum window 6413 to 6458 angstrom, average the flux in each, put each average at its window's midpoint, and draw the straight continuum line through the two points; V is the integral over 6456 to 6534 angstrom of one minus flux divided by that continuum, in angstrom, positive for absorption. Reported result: 2.3 angstrom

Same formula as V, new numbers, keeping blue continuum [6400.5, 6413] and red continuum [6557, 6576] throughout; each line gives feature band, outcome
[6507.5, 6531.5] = 1.05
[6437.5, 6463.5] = 0.67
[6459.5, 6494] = -0.10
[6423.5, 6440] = 0.47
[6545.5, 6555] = -0.69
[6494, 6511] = 0.90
